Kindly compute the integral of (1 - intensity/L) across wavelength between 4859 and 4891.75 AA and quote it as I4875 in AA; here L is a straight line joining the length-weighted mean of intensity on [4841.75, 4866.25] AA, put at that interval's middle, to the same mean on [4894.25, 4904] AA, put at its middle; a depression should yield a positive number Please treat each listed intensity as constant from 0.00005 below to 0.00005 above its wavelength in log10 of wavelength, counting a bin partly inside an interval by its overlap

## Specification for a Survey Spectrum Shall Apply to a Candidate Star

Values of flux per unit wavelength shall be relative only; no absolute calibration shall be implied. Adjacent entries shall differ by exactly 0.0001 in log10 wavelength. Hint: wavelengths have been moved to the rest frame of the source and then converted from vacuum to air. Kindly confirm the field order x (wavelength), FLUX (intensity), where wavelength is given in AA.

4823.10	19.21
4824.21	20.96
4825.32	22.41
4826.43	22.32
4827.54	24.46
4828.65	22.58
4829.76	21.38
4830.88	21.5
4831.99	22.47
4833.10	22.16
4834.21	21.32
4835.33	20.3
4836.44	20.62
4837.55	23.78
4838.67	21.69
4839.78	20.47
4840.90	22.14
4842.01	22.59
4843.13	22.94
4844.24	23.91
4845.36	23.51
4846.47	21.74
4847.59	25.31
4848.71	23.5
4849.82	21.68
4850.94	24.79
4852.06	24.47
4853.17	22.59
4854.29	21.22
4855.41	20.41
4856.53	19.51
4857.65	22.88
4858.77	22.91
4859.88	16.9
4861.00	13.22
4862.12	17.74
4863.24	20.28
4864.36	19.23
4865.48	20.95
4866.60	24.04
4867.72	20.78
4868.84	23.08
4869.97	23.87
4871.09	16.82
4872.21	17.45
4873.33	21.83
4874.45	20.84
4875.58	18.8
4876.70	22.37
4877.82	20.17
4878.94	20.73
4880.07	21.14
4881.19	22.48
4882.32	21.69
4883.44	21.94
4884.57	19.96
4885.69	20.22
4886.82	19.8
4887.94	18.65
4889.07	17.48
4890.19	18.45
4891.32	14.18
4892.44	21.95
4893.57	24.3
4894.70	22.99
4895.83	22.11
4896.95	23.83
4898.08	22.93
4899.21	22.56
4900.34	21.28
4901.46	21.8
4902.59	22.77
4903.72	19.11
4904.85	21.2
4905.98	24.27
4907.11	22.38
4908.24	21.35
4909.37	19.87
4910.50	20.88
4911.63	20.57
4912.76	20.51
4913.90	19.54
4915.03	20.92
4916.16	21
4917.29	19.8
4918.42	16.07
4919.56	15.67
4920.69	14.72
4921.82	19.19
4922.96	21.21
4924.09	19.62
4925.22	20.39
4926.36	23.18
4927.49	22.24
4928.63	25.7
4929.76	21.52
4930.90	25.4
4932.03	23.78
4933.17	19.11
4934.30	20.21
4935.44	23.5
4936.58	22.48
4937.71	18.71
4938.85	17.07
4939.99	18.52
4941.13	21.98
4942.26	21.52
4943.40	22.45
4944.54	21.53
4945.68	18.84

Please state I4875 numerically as 2.9 AA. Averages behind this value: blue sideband 21.5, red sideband 22.2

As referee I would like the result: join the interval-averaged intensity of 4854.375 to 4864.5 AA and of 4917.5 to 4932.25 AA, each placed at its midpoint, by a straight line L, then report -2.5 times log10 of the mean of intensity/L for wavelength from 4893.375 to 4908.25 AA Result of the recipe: -0.11 mag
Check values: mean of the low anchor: 19.3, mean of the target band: 22.3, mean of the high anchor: 20.6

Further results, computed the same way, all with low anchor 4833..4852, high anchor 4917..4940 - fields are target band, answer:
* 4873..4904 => 0.02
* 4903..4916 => 0.00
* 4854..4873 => 0.10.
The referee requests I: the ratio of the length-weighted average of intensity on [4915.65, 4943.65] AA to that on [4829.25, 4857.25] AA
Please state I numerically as 0.9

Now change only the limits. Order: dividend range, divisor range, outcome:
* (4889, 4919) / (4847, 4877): 1.00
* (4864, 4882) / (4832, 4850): 0.94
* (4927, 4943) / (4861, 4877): 1.06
